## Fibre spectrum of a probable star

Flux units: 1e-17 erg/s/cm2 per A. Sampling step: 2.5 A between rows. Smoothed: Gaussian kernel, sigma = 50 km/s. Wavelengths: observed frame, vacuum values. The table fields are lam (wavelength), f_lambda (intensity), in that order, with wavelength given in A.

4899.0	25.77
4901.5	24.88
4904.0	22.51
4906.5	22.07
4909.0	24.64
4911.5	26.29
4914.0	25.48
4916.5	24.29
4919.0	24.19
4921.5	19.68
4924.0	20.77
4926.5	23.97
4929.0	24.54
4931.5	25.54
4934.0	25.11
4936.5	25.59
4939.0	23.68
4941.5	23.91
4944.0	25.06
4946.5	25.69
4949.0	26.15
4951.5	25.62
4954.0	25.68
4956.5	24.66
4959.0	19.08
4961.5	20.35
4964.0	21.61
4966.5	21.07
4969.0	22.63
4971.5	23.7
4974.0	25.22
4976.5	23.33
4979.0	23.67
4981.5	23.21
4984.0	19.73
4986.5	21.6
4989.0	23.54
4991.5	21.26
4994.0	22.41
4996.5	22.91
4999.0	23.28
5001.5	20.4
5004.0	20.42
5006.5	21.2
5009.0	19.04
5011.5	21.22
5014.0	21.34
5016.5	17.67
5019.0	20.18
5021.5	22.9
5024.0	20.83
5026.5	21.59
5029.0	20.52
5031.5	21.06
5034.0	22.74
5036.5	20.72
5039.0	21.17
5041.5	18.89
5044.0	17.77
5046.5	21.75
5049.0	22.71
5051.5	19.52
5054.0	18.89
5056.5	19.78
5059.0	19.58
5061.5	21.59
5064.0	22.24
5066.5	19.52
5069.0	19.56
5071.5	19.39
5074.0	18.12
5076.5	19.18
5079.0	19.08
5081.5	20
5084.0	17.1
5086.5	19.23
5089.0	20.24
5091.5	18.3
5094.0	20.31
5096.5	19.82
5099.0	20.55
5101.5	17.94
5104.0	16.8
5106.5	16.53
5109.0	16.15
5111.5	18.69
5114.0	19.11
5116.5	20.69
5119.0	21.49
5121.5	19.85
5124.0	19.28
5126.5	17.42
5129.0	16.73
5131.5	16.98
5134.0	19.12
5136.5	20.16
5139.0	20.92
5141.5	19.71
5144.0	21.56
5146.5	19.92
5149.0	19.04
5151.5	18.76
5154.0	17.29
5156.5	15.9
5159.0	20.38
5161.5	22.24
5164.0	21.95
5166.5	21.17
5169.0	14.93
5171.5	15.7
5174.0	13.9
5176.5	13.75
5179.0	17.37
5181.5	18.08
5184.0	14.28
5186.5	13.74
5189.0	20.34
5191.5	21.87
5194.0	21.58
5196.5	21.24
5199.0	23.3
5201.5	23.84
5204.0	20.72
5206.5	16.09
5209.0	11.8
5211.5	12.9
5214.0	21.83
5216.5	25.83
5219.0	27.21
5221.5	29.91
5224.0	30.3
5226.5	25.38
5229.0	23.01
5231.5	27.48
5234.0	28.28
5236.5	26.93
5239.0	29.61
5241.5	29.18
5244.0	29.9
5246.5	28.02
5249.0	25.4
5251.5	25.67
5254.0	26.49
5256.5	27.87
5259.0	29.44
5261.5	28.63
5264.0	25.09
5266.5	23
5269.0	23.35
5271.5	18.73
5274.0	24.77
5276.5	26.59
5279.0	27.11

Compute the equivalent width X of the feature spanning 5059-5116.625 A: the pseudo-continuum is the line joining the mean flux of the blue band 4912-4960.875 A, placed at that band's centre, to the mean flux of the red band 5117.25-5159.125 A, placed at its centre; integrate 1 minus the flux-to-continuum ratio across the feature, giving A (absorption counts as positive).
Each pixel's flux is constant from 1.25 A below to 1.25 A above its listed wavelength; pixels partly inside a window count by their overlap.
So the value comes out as 3.5 A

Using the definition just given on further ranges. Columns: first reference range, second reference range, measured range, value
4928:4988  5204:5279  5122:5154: 7.1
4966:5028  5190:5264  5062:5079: 2.3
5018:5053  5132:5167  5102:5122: 1.5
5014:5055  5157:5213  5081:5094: 0.5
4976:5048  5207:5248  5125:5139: 3.1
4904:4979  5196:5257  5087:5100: 2.4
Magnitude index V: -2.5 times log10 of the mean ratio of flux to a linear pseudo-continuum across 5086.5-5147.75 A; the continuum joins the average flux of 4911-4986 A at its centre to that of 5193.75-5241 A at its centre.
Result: 0.23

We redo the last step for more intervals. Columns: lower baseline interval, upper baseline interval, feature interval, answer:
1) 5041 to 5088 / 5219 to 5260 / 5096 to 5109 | 0.19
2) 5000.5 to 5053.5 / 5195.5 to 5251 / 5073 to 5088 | 0.15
